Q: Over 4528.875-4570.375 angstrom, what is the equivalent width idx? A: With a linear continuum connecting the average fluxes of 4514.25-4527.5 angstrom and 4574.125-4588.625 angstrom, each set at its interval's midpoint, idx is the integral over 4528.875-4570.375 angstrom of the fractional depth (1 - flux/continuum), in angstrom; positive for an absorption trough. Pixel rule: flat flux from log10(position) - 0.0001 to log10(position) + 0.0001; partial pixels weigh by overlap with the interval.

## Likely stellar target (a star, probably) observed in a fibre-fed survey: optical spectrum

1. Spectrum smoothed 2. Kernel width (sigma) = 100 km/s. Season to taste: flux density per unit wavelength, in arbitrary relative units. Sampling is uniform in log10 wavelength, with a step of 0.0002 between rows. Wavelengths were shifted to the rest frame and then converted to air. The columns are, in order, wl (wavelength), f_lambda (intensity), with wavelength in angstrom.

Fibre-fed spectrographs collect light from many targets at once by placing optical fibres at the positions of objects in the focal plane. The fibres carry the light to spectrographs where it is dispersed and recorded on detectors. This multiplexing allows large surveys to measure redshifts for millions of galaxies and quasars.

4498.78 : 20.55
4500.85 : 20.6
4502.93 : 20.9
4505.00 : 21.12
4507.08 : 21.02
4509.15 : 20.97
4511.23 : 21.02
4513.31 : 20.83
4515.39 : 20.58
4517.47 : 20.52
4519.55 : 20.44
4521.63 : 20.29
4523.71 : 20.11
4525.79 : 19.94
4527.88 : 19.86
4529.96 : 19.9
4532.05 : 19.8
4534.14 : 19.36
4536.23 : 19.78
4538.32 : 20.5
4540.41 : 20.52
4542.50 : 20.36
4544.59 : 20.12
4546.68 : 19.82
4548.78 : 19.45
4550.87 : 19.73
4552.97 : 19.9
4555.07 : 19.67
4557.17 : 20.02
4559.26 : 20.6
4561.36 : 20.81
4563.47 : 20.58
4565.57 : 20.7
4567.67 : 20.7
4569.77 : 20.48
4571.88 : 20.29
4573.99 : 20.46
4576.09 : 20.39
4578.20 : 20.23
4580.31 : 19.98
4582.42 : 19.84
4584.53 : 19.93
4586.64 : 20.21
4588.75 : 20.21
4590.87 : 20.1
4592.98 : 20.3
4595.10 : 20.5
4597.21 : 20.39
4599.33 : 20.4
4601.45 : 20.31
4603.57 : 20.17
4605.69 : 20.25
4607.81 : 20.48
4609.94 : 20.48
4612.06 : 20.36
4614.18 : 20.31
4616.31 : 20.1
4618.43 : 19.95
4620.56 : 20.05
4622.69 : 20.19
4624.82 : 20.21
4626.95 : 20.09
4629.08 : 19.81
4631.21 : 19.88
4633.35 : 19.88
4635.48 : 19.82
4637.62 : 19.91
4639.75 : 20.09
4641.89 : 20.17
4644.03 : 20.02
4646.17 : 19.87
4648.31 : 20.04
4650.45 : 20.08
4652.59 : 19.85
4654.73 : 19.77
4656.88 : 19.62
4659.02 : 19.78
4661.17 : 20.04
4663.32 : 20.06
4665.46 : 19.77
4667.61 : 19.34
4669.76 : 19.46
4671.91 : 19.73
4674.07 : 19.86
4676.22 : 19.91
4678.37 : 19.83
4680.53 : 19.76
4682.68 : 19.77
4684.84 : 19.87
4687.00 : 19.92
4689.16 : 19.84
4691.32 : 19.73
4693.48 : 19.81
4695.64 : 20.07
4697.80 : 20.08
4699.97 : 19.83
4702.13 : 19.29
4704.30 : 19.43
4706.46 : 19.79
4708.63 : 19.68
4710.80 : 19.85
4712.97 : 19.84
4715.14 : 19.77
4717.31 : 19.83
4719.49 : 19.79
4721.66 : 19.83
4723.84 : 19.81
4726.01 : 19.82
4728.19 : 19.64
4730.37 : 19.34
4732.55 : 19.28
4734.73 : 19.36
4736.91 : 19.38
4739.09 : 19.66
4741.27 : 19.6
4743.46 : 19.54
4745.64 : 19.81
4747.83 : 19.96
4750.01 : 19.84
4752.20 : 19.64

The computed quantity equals 0.2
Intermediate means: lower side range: 20.3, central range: 20.1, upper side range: 20.1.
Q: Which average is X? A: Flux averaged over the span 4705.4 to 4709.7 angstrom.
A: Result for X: 19.7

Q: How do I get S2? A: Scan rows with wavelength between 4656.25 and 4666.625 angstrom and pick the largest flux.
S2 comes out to 20.06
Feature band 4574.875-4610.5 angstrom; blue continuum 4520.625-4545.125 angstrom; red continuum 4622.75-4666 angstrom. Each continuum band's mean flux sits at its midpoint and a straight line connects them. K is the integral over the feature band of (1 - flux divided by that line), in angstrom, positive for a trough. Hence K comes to -0.4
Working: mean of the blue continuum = 20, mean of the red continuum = 19.9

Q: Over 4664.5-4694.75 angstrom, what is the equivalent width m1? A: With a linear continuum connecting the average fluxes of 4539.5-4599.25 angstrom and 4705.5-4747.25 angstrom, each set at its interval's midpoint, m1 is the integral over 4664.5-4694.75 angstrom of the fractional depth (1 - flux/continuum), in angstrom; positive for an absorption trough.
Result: 0.1 angstrom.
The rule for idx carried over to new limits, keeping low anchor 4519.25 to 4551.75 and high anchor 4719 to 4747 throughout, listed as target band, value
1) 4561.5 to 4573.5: -0.4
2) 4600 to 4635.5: -0.6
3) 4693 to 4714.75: -0.1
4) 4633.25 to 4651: -0.2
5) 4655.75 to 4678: 0.0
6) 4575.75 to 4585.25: -0.1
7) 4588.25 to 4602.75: -0.3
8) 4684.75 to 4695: -0.1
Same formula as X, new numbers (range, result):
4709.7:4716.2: 19.8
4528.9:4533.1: 19.8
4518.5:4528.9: 20.1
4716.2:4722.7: 19.8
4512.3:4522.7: 20.5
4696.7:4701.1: 20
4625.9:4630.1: 20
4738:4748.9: 19.7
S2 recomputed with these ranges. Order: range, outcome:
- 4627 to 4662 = 20.17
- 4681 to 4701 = 20.08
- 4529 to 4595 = 20.81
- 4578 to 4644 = 20.5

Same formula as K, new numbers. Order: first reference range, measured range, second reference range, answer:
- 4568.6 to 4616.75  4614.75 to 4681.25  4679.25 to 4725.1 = 0.4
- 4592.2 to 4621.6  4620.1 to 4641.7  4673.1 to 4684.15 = 0.1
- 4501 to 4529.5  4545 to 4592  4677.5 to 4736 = 0.4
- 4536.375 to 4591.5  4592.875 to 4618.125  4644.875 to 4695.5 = -0.3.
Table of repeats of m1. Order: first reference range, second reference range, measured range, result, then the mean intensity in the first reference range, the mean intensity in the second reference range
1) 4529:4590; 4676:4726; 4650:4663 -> 0.03 angstrom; 20.1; 19.8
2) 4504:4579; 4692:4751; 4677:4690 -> 0.00 angstrom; 20.3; 19.7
